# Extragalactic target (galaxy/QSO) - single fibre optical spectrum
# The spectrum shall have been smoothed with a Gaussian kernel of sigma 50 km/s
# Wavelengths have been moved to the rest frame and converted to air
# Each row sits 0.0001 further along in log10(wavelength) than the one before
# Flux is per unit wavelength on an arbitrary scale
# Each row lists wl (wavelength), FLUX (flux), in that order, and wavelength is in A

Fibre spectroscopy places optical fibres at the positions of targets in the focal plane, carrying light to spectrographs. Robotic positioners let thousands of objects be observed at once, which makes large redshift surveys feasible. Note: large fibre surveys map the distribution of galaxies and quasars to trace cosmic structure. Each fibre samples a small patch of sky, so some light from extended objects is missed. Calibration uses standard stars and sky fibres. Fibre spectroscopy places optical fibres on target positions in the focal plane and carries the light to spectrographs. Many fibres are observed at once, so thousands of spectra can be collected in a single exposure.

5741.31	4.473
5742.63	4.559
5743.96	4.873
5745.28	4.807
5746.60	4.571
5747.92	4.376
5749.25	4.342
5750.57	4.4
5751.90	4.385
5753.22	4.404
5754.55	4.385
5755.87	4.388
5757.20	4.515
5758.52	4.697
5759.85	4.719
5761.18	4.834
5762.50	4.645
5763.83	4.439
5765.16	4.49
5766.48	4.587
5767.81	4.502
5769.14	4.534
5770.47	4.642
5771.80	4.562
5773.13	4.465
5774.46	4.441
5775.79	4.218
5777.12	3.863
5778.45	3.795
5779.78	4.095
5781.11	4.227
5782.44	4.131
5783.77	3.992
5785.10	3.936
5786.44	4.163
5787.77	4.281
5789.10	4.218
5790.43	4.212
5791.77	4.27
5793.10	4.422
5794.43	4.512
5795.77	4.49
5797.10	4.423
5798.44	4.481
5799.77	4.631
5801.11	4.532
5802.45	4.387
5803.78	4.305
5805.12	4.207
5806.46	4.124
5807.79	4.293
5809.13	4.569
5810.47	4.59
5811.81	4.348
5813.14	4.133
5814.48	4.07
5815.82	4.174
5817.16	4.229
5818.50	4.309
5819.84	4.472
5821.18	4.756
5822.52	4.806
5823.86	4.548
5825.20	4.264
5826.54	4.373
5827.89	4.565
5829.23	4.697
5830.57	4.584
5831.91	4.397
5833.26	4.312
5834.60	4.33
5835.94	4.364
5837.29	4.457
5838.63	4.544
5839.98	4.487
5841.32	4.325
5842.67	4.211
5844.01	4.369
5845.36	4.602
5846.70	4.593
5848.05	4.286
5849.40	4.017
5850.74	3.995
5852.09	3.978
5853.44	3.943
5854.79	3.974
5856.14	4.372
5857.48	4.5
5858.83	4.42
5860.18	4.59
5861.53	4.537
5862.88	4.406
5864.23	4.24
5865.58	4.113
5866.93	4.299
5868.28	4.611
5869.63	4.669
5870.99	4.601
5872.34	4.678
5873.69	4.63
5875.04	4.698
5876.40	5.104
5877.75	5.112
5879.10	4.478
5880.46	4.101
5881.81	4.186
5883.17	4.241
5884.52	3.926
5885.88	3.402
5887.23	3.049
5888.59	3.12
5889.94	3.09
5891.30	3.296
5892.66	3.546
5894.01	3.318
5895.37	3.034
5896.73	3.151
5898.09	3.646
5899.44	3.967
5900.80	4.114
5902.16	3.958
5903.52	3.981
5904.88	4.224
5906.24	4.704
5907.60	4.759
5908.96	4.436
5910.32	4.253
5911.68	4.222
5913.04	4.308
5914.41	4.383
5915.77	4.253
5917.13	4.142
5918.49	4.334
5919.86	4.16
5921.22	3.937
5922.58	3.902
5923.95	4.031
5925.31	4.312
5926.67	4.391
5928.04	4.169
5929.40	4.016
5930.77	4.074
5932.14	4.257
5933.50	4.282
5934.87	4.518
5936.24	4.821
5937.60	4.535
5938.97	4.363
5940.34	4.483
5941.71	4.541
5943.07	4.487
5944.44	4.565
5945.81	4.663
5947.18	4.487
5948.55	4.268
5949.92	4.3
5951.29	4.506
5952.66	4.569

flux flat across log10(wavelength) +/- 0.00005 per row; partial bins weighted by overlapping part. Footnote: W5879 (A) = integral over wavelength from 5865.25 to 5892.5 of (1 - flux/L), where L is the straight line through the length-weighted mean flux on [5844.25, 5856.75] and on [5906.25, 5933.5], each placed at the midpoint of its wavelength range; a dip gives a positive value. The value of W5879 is 0.4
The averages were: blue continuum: 4.2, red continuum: 4.24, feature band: 4.16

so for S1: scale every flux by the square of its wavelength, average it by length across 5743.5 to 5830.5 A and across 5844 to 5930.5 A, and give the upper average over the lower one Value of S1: 0.98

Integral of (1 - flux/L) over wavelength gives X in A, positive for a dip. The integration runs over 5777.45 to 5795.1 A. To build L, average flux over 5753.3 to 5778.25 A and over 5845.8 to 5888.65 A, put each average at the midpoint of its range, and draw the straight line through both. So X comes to 1.1 A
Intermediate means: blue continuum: 4.48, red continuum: 4.3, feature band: 4.17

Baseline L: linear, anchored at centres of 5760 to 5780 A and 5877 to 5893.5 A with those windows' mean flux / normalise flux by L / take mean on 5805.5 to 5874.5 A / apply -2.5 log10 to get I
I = -0.09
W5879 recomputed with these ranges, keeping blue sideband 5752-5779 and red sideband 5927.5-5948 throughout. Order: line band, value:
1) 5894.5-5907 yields 1.6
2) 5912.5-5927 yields 0.8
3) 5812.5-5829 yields 0.2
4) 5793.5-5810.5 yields 0.1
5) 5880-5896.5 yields 3.4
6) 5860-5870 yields 0.0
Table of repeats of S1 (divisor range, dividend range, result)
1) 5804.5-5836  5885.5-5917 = 0.90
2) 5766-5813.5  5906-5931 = 1.03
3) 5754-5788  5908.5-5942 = 1.03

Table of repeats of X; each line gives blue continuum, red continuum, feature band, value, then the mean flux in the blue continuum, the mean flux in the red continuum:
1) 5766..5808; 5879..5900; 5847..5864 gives -2.0 A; 4.31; 3.57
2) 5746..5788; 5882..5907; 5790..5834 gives -3.0 A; 4.38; 3.67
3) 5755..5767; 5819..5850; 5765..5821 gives 2.6 A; 4.59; 4.45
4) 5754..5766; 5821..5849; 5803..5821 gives 0.7 A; 4.57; 4.46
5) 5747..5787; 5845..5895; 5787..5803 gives -0.3 A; 4.37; 4.17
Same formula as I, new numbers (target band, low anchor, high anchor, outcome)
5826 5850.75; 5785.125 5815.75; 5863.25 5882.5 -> 0.01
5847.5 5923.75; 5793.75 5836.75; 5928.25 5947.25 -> 0.07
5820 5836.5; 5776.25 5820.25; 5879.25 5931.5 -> -0.08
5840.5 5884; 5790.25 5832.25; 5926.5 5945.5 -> 0.00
